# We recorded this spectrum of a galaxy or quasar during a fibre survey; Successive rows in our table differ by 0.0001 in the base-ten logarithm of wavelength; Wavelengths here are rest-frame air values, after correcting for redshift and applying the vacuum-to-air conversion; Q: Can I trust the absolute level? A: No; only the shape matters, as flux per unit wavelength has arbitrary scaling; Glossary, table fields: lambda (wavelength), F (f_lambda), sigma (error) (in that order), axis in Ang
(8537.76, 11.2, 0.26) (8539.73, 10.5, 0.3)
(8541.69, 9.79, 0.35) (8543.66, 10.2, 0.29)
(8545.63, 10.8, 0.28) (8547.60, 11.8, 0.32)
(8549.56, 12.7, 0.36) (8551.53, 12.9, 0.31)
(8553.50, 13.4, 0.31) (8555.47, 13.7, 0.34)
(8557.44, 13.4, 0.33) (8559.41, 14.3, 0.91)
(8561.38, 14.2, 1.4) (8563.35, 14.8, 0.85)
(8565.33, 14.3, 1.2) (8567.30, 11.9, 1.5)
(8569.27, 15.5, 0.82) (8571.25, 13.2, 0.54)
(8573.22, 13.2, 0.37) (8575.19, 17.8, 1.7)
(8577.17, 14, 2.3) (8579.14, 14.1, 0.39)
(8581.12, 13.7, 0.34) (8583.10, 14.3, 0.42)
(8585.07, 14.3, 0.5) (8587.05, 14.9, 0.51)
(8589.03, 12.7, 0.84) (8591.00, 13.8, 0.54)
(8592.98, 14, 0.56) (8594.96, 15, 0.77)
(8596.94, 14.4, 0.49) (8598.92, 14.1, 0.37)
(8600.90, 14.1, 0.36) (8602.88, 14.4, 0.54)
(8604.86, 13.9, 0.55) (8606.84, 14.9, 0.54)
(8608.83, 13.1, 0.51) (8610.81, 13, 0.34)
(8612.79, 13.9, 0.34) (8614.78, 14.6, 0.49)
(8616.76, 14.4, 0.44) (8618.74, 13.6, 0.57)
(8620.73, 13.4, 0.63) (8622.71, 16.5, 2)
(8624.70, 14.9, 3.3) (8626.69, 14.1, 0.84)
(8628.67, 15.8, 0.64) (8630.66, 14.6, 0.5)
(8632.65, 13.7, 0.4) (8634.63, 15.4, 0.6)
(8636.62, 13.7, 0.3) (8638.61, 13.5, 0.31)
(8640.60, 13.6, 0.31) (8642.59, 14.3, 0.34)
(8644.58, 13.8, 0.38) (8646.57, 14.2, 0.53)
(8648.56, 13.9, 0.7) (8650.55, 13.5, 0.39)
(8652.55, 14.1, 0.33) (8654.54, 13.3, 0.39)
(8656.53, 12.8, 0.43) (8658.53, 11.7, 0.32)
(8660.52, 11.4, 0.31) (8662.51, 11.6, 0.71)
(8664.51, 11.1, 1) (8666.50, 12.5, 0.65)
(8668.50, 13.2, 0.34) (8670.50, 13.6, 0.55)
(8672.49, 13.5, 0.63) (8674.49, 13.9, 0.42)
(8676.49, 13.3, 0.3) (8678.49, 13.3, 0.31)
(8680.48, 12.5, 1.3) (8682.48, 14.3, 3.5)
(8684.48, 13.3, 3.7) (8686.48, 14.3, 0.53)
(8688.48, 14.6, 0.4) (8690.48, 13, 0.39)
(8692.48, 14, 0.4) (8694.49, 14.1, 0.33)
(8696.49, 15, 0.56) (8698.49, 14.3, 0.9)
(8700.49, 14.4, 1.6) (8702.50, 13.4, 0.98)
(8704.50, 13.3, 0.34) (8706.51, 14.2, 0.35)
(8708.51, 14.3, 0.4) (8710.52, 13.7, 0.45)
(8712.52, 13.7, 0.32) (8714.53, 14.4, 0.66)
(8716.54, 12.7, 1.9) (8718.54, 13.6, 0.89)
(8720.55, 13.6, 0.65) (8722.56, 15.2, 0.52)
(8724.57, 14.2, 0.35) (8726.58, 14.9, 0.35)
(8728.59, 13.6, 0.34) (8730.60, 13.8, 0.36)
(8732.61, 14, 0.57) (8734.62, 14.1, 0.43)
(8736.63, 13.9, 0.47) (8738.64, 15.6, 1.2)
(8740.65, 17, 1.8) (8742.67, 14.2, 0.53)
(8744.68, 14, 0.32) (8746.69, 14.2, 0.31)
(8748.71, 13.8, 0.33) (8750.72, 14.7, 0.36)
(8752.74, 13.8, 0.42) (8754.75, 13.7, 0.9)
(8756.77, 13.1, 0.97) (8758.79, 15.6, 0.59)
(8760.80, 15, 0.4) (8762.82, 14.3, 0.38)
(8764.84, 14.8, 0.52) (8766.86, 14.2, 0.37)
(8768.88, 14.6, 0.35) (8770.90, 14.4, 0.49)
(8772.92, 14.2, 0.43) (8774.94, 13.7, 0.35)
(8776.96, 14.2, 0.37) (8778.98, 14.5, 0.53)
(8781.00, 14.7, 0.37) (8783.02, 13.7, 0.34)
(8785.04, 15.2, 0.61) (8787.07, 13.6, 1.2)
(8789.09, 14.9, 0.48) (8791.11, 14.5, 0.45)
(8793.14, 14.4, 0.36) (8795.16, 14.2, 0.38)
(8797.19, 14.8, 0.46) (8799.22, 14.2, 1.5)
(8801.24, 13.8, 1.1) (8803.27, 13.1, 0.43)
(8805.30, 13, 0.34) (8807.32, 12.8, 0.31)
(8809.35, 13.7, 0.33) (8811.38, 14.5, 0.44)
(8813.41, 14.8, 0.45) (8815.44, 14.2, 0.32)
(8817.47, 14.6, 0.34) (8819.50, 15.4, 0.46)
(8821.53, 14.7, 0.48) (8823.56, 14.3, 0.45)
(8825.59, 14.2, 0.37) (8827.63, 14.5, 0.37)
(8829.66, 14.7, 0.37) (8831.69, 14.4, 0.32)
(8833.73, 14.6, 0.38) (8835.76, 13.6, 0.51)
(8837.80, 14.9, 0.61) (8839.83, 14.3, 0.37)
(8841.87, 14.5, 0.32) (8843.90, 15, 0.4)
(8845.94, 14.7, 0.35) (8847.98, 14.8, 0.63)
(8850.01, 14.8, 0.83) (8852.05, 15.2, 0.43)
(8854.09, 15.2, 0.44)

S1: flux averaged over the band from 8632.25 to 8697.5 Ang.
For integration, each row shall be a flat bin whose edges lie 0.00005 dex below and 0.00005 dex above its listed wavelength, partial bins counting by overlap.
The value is 13.5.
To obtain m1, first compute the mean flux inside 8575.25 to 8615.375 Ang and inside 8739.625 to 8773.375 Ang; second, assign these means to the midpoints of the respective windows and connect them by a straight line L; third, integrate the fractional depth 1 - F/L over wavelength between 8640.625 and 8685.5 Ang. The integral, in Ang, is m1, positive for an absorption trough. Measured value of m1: 3.51 Ang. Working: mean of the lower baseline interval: 14.1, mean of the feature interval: 13.2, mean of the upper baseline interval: 14.4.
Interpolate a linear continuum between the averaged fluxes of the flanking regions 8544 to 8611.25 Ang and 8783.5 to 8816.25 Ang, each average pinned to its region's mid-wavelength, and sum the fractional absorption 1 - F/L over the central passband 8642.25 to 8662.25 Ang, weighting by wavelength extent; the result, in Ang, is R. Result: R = 1.0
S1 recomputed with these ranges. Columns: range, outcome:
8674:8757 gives 14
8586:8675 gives 13.8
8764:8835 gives 14.3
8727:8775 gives 14.4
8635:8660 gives 13.5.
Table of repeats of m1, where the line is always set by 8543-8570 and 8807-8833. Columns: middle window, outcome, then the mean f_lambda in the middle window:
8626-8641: -0.90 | 14.3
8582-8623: -2.29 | 14.1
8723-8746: -0.81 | 14.5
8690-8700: -0.25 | 14.2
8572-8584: -1.12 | 14.5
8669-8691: 0.22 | 13.6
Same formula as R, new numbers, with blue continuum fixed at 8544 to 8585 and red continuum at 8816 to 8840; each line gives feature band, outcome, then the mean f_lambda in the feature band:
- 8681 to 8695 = 0.17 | 13.9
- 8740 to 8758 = 0.03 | 14.2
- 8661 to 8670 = 1.19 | 12.1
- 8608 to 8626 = -0.43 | 14.2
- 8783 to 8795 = -0.03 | 14.4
